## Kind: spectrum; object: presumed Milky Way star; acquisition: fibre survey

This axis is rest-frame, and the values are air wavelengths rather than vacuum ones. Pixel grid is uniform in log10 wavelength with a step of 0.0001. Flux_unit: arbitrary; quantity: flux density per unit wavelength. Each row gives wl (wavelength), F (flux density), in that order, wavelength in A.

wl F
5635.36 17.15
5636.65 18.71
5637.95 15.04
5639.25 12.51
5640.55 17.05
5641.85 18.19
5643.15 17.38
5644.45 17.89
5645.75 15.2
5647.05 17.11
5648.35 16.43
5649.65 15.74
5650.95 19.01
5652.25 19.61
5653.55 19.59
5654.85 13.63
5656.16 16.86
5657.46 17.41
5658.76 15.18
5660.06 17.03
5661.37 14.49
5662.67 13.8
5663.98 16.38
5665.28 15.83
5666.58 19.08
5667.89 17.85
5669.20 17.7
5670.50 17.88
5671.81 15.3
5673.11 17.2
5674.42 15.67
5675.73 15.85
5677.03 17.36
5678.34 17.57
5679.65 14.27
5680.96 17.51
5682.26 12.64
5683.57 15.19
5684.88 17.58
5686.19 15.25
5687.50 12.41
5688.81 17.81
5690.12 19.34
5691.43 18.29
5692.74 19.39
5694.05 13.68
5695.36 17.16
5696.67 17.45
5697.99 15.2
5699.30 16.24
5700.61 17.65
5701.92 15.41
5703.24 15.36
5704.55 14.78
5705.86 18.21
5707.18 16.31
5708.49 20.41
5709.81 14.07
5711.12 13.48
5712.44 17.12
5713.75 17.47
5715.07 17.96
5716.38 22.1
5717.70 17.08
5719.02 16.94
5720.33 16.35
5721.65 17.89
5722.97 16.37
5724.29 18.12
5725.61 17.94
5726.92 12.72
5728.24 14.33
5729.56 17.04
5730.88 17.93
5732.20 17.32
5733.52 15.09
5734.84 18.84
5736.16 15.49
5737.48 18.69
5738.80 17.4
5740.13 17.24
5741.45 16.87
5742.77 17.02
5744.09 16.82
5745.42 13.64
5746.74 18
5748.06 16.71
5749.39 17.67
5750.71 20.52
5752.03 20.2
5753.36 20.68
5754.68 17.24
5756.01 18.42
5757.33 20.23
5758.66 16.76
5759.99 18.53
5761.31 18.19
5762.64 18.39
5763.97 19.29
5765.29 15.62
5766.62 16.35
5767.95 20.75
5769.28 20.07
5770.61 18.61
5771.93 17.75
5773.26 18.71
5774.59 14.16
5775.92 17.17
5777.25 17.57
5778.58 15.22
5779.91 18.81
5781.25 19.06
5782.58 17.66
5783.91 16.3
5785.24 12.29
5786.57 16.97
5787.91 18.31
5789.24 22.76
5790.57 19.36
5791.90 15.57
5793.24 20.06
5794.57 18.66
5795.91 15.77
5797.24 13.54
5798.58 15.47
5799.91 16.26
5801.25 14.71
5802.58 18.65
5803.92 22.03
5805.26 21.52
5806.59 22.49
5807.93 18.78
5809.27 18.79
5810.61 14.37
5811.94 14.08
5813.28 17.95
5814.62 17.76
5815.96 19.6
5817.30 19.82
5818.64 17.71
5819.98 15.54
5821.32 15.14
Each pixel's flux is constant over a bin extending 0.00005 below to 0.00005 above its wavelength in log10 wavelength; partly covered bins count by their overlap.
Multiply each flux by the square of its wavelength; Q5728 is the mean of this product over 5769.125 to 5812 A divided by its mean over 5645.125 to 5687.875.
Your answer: 1.13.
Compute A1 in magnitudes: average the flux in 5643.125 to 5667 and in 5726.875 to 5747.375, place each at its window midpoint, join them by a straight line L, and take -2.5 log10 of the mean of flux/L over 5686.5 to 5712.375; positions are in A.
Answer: 0.01 mag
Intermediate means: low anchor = 16.7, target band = 16.5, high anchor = 16.6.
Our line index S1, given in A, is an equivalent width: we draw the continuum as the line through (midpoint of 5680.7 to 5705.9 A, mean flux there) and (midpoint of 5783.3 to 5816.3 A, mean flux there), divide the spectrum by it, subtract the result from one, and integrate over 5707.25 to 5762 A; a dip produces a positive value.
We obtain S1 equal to -1.8 A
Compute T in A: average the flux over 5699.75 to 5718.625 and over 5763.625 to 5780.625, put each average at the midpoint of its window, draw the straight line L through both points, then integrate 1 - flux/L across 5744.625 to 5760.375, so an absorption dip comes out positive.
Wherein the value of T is -0.68 A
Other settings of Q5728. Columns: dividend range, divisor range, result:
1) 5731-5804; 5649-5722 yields 1.09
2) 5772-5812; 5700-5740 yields 1.07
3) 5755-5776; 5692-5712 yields 1.13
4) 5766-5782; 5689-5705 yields 1.10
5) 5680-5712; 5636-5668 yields 0.99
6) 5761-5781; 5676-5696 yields 1.12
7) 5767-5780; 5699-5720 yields 1.08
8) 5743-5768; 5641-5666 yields 1.12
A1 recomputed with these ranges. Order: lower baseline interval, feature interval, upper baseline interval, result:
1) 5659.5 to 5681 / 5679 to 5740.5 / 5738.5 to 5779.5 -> 0.03 mag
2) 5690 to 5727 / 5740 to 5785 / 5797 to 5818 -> -0.02 mag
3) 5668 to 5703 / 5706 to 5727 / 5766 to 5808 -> -0.02 mag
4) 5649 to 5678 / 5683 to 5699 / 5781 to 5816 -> 0.03 mag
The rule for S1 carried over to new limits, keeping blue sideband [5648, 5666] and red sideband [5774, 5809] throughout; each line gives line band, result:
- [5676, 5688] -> 0.83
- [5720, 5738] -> 0.45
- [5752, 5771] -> -1.25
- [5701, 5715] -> 0.49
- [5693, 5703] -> 0.39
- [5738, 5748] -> 0.30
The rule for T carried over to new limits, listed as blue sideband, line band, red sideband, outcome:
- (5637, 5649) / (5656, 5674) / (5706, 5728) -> 0.0 A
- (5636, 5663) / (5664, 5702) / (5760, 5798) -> 0.7 A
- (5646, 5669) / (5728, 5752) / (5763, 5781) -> 0.4 A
